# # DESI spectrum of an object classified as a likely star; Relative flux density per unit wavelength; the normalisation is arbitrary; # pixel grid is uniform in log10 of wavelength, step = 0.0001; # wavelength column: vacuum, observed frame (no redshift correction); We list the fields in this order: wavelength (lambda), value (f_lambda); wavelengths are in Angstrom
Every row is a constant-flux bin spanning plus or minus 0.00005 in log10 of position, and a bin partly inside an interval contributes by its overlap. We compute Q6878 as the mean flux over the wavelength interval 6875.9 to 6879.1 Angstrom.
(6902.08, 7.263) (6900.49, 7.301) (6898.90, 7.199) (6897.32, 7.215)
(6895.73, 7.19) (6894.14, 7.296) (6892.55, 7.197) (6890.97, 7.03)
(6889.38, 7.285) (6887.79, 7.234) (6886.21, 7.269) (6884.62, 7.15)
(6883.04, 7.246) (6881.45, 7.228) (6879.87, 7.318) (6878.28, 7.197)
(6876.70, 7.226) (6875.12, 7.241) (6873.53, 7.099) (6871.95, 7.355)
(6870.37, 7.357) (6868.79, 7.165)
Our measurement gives 7.21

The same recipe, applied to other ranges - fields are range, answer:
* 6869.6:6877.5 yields 7.26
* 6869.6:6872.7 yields 7.36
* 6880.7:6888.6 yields 7.22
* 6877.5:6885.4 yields 7.23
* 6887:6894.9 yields 7.21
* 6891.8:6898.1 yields 7.22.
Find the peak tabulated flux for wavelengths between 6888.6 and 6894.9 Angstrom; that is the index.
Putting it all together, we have 7.296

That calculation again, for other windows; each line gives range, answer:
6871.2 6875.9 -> 7.355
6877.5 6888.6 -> 7.318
